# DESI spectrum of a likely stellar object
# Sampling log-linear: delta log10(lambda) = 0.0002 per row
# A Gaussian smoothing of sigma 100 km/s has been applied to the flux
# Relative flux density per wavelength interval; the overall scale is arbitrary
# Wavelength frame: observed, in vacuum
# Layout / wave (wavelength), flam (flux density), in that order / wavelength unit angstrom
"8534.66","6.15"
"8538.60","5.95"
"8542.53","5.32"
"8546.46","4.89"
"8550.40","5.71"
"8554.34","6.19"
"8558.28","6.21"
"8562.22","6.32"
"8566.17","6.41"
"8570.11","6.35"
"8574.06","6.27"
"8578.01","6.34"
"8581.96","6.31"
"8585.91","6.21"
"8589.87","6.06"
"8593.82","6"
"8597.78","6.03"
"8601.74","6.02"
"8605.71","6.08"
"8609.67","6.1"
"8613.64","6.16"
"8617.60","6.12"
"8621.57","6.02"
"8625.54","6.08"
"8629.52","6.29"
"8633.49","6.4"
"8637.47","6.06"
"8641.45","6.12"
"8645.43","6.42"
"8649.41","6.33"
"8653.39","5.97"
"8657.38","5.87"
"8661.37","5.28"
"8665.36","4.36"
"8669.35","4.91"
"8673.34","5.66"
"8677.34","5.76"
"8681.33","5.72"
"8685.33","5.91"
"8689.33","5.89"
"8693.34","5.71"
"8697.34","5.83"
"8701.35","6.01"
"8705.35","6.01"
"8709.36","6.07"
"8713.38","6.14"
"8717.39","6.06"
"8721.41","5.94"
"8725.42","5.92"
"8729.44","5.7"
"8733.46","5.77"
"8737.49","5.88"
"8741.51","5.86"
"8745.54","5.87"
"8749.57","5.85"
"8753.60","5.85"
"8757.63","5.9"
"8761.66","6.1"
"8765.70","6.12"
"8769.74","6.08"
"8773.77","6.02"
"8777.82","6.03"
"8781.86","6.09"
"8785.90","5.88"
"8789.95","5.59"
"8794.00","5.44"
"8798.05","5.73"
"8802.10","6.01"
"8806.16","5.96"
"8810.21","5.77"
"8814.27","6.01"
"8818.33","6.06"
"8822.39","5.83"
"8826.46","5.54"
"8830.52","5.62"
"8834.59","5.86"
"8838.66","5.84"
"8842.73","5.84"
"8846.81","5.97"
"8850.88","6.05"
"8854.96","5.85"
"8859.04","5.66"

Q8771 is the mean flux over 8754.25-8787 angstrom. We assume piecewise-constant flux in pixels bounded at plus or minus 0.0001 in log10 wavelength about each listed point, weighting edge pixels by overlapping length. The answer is 6.03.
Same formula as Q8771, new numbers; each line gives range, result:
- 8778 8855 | 5.84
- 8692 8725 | 5.98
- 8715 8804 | 5.9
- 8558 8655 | 6.19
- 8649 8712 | 5.69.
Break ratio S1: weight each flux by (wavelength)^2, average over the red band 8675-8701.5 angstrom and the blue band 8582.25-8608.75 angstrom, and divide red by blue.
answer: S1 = 0.98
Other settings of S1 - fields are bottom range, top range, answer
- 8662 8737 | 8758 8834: 1.05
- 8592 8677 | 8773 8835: 1.03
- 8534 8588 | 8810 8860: 1.03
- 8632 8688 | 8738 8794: 1.05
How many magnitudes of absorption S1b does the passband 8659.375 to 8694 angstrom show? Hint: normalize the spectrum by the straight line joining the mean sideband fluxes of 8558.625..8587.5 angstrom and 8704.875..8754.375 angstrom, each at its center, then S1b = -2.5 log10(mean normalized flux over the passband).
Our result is 0.11 mag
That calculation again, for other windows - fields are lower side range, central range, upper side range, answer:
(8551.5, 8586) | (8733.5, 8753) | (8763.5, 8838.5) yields 0.02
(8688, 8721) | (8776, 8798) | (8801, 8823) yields 0.03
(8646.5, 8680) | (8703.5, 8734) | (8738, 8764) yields -0.03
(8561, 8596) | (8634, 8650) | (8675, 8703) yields -0.04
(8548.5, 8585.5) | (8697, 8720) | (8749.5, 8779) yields 0.01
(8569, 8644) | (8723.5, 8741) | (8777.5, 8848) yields 0.03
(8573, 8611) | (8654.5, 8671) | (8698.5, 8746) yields 0.17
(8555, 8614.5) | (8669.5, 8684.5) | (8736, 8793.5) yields 0.08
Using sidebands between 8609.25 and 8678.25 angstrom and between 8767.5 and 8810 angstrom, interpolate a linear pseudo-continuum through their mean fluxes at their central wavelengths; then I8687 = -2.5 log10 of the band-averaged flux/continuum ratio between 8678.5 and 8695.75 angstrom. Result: 0.01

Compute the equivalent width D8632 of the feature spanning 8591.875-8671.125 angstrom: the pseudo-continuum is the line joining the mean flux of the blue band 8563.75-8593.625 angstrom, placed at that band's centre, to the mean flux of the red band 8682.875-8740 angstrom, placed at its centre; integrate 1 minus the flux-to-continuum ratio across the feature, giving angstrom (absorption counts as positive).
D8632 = 2.5 angstrom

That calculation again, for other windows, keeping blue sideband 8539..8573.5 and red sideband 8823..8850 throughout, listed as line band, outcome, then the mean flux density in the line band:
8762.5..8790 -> -0.86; 6.01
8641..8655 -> -0.79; 6.23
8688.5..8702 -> 0.06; 5.84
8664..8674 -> 1.63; 4.93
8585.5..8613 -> -0.69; 6.07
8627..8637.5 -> -0.67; 6.27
